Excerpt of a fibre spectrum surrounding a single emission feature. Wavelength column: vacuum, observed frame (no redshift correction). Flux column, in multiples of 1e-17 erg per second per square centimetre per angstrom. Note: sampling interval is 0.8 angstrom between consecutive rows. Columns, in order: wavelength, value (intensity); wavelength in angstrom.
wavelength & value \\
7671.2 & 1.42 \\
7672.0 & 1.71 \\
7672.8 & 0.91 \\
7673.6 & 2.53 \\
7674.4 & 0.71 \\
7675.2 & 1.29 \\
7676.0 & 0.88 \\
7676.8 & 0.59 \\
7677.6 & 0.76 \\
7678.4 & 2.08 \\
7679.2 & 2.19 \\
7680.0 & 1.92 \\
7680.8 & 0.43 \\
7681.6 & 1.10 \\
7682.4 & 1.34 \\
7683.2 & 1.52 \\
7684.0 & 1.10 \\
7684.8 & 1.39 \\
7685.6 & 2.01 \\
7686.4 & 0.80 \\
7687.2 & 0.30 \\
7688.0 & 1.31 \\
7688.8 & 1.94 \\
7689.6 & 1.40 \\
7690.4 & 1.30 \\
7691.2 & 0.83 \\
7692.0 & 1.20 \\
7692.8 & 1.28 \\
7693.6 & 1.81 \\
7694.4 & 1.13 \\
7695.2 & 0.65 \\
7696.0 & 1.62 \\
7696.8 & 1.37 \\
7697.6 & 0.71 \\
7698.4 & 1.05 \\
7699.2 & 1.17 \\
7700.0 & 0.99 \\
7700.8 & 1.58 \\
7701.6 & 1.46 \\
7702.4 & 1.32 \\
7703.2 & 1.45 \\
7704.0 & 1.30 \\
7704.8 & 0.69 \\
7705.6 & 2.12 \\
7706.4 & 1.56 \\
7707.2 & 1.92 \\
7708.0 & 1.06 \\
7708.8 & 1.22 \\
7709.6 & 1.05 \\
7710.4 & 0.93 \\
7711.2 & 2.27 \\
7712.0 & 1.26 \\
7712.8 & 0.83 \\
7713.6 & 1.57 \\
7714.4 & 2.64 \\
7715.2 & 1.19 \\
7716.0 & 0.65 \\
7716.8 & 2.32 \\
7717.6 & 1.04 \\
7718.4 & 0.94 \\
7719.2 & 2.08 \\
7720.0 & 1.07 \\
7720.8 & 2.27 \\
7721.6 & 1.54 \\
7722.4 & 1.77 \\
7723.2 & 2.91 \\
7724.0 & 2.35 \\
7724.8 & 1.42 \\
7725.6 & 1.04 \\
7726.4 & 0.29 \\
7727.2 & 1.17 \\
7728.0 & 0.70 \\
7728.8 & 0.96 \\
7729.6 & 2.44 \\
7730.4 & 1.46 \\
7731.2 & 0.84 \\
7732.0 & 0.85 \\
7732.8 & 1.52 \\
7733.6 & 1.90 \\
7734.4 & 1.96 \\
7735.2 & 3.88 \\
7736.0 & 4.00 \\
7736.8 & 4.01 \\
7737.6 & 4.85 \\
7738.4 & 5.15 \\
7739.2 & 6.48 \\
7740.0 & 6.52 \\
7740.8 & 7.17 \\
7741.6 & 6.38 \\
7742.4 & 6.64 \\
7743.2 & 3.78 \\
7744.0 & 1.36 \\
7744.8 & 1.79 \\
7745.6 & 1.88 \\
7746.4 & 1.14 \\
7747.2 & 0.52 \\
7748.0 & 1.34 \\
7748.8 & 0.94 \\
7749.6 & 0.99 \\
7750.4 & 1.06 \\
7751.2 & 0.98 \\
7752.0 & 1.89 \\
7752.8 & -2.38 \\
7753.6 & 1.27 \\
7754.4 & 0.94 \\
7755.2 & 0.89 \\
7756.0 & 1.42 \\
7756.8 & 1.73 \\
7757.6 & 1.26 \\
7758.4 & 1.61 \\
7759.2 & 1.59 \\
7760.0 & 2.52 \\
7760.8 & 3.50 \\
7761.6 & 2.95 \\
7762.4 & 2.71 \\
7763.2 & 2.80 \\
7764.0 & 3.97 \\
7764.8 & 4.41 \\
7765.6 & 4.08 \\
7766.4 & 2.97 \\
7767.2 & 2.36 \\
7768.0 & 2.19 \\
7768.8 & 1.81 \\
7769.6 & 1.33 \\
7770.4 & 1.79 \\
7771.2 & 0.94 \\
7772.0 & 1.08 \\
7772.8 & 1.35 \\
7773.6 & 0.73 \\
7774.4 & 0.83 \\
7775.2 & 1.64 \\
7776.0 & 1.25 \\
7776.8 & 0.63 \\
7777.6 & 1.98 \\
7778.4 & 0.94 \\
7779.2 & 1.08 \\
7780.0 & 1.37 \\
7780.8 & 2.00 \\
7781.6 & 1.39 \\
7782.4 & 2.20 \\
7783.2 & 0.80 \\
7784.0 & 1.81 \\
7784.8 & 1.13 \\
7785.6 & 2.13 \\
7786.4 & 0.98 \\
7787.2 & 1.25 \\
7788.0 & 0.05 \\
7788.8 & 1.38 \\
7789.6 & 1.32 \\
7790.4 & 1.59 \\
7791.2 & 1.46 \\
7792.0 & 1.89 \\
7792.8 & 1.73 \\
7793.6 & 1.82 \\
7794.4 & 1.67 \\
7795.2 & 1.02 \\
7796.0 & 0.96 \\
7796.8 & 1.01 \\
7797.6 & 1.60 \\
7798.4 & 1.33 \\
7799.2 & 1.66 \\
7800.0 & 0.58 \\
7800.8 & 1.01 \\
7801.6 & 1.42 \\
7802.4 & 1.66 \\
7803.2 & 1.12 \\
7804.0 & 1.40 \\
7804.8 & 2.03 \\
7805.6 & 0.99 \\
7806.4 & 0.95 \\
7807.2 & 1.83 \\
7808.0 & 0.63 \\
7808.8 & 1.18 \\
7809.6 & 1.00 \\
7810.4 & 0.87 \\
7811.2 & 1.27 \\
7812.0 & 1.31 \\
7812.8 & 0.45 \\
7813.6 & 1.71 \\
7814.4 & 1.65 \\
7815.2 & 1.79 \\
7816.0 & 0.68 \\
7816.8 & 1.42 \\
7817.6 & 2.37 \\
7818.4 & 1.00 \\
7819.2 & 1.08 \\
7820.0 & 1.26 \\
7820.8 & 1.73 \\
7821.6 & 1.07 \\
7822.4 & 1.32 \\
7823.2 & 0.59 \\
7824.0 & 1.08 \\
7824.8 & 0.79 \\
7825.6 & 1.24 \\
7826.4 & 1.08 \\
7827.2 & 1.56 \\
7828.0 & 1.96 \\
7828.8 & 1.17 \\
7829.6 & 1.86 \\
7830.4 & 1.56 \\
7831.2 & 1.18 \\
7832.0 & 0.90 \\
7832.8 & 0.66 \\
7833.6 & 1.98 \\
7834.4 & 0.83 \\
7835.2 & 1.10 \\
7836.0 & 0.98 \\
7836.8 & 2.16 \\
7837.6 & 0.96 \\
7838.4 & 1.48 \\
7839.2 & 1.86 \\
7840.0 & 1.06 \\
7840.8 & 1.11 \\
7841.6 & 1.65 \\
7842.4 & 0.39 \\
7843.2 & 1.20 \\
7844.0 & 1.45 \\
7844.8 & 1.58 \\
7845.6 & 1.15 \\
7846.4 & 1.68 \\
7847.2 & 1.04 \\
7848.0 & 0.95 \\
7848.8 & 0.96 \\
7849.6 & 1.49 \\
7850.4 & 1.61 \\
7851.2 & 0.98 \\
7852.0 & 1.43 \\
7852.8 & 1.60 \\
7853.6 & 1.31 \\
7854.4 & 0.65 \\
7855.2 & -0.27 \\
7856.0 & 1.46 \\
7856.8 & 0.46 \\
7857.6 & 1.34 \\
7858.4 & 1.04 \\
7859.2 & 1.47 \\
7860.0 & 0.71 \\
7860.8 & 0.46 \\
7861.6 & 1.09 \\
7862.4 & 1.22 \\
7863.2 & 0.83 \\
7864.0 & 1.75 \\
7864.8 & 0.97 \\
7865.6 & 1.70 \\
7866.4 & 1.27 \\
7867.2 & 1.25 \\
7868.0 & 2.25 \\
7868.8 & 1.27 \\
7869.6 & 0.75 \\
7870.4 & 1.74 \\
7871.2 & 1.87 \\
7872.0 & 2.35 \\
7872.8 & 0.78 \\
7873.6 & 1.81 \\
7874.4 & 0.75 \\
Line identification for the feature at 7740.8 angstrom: Halpha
